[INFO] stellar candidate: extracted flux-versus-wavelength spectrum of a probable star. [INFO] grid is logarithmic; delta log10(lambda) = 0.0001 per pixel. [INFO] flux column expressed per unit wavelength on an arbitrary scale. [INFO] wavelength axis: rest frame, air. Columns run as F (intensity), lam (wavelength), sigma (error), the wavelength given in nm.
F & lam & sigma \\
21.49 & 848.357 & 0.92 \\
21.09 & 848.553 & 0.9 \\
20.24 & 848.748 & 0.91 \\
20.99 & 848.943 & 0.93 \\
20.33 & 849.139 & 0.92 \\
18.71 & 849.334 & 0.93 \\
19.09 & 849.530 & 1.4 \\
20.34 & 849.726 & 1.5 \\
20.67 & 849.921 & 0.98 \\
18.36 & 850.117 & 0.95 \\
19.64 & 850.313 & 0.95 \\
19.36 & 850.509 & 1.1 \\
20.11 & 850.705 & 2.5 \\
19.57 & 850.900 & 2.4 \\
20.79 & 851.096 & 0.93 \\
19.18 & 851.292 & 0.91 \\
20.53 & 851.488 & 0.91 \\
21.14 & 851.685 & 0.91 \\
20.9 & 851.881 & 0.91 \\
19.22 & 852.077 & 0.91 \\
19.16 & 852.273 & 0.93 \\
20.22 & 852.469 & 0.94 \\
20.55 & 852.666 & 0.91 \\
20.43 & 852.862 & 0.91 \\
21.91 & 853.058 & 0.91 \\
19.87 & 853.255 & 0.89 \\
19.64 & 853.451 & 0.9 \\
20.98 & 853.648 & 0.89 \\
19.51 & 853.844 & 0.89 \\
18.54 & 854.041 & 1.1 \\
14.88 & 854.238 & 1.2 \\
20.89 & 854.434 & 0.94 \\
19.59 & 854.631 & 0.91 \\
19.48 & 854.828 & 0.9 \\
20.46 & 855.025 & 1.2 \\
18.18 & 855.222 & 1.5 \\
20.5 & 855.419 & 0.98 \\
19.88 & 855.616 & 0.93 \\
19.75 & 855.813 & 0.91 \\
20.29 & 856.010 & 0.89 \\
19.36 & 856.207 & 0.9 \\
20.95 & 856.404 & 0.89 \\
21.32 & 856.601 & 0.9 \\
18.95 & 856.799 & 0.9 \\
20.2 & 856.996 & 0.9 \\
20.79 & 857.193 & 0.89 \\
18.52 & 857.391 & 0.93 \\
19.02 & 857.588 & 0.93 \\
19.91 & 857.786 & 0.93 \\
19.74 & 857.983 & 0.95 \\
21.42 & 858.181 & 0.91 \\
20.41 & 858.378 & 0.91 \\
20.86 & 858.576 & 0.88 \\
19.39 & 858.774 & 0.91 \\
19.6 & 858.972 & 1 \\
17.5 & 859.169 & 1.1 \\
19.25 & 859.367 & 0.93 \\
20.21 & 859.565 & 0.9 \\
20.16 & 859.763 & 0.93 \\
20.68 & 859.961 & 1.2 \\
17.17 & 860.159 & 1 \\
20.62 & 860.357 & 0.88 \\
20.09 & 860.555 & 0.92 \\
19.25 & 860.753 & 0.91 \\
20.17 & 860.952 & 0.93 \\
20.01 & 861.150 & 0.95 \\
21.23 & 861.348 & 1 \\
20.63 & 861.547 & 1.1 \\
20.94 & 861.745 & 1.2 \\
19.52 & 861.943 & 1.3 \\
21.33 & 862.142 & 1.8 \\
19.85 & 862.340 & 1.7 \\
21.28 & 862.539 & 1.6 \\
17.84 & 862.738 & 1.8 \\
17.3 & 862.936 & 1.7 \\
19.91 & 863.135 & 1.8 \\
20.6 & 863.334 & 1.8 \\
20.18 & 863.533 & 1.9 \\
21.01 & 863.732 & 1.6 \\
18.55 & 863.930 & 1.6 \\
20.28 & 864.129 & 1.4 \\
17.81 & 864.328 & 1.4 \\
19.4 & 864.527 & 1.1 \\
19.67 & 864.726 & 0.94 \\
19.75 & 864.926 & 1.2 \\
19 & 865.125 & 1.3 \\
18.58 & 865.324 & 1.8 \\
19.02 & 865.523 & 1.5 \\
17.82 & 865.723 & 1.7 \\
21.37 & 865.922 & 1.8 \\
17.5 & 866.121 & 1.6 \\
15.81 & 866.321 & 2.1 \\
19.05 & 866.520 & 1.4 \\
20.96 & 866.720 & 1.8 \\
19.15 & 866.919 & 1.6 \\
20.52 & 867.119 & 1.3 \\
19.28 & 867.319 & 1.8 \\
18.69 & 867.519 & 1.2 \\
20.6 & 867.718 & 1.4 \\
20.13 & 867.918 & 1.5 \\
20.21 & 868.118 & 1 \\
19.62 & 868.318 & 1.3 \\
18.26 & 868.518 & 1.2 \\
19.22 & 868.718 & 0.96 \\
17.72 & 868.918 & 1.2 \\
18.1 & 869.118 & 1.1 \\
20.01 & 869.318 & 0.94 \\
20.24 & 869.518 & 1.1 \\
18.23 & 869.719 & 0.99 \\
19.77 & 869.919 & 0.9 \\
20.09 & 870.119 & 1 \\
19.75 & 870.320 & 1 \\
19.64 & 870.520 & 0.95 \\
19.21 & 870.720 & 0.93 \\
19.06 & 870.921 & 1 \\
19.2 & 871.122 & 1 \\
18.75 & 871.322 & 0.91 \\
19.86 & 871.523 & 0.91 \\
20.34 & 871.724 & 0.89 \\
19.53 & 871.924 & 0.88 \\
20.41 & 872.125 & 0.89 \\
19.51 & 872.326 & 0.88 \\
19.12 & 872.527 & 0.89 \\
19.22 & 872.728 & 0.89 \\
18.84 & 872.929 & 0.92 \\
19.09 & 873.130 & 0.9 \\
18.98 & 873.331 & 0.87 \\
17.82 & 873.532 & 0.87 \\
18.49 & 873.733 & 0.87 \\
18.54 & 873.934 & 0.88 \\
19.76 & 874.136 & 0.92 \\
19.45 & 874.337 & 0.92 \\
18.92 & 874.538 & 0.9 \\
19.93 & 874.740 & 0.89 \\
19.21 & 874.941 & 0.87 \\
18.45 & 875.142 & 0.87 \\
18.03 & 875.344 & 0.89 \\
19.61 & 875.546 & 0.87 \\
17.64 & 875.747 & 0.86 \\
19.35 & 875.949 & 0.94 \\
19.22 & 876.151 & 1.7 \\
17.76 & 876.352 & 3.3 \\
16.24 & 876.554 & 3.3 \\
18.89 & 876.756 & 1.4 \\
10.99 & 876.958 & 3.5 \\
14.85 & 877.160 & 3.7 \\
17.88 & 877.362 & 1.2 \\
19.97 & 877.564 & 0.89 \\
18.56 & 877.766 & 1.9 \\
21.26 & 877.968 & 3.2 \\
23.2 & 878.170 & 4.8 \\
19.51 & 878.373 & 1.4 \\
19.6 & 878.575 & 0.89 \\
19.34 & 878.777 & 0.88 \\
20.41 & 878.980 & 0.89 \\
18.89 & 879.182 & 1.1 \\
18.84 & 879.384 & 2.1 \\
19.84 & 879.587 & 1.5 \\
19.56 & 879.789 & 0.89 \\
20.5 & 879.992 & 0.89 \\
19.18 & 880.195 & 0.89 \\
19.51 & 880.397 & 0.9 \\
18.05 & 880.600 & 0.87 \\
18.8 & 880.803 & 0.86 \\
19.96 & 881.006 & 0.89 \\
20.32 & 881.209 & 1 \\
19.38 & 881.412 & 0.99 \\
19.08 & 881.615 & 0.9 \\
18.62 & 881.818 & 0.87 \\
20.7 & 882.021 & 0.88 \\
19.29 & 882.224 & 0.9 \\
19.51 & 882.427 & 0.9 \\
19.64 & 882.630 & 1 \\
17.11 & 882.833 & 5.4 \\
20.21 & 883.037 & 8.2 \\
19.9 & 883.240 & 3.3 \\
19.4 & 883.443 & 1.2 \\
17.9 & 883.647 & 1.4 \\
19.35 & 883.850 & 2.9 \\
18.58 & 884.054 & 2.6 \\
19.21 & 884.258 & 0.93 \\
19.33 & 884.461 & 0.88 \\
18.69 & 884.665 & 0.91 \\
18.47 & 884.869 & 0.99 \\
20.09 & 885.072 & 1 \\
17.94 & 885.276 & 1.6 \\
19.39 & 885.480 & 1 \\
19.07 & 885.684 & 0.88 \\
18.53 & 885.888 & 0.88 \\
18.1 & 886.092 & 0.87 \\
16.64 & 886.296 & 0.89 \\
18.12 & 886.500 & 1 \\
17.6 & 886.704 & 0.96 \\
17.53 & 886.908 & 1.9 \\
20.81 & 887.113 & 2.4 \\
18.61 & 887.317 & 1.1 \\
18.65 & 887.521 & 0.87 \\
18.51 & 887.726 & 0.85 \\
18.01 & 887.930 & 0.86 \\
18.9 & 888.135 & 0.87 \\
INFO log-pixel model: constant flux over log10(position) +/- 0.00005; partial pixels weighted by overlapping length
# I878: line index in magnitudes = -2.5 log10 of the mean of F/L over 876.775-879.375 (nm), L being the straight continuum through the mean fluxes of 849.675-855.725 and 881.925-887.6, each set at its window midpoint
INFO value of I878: 0.020 mag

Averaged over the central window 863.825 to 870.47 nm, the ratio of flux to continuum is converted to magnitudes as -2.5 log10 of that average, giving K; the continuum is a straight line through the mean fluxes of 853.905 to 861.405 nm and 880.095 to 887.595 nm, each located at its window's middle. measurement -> 0.01 mag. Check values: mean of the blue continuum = 19.7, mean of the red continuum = 19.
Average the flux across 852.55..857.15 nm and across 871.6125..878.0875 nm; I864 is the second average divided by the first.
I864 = 0.94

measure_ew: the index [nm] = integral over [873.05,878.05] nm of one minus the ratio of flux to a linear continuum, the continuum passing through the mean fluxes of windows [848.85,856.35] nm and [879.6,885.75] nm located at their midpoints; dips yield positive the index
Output 0.27 nm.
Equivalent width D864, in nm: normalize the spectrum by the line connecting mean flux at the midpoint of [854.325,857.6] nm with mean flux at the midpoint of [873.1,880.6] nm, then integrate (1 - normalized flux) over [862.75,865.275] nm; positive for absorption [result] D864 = 0.01 nm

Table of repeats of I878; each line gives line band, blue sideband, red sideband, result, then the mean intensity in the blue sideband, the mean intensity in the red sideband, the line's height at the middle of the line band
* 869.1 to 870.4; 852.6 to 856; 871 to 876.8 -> -0.02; 19.7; 19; 19.1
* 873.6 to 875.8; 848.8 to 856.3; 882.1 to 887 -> 0.01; 19.8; 18.7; 19.1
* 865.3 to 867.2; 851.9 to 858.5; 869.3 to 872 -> 0.04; 19.9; 19.5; 19.6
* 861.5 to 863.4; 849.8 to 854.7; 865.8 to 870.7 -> -0.02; 19.8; 19.3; 19.5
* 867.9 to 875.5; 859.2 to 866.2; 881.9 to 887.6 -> 0.01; 19.6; 18.9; 19.3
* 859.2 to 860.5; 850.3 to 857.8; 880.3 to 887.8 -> 0.01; 19.9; 18.9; 19.7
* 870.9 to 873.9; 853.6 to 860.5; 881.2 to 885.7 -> 0.01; 19.7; 19.2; 19.4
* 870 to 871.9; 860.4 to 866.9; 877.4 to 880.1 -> 0.01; 19.6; 19.9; 19.7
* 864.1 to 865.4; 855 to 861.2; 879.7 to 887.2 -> 0.03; 19.8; 19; 19.6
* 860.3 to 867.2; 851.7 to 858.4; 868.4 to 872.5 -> 0.00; 19.9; 19.3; 19.6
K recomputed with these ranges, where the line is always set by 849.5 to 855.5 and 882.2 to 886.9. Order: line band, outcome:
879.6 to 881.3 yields -0.034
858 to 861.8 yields -0.022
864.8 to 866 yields 0.009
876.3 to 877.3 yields 0.206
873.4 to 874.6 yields 0.015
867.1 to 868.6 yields -0.018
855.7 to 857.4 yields -0.023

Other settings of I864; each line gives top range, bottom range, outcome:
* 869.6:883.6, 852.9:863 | 0.96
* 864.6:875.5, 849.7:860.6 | 0.97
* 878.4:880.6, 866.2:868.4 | 1.00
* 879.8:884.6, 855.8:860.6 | 0.97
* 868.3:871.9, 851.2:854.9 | 0.97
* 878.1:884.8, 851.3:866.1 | 0.98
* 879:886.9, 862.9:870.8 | 0.99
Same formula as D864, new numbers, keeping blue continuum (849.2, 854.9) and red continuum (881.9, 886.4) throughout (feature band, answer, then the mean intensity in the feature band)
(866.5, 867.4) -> -0.02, 19.9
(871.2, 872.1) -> -0.02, 19.7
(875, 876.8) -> 0.08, 18.4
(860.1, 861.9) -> -0.05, 20.1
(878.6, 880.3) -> -0.04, 19.6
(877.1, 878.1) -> 0.02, 18.8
